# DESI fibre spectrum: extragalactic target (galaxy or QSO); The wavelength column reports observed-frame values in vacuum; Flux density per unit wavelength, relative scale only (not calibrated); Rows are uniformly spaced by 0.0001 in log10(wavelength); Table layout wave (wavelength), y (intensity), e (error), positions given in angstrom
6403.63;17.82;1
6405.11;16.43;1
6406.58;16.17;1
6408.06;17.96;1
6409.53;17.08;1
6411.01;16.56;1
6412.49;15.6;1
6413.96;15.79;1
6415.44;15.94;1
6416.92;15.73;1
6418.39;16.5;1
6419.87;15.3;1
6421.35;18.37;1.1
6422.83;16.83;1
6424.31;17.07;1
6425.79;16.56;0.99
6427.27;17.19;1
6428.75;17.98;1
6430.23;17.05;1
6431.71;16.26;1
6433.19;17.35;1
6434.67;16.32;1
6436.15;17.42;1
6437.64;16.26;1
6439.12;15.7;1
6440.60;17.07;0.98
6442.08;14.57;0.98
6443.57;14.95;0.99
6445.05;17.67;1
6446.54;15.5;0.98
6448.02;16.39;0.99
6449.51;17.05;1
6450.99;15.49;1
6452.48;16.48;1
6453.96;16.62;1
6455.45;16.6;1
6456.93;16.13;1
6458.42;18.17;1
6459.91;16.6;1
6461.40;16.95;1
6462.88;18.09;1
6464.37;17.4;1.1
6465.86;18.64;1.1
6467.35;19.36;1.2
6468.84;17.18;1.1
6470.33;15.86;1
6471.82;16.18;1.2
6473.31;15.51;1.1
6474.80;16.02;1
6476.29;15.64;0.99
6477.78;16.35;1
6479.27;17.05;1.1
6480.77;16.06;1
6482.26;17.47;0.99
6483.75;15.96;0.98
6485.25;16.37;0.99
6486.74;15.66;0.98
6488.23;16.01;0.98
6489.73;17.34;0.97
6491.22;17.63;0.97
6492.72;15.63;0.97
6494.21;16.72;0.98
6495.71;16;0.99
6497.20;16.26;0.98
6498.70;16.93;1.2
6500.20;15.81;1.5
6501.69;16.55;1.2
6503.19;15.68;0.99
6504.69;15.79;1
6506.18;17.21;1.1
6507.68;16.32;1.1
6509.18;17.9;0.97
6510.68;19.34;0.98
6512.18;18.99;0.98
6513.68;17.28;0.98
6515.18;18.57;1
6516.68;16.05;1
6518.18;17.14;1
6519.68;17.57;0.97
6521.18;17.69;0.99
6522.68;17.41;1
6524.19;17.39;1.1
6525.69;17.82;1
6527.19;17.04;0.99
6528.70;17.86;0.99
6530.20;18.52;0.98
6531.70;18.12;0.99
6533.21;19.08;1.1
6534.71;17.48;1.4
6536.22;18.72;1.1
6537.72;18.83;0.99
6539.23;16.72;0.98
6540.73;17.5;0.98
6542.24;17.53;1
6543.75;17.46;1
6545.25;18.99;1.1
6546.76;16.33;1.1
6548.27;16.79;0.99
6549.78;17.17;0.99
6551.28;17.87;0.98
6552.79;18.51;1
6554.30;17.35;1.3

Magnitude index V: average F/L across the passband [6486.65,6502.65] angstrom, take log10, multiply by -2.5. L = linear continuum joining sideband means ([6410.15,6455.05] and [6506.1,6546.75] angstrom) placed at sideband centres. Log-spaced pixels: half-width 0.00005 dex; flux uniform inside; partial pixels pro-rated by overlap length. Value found 0.06 mag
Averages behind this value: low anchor 16.5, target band 16.4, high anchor 17.8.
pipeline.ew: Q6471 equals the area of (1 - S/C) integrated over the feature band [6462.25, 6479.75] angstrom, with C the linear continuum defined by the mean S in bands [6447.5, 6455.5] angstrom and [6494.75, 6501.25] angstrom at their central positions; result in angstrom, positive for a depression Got -0.6 angstrom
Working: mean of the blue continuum 16.4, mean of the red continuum 16.3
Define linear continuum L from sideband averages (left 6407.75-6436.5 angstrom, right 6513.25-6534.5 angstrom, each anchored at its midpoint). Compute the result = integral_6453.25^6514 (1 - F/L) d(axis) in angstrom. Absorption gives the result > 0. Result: 1.73 angstrom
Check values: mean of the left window 16.7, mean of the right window 17.7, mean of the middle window 16.8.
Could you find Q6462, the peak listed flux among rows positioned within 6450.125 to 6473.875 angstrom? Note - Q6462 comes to 19.36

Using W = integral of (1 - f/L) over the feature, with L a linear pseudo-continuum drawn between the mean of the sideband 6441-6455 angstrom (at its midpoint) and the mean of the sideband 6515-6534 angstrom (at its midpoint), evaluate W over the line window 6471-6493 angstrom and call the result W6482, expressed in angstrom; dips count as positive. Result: 0.6 angstrom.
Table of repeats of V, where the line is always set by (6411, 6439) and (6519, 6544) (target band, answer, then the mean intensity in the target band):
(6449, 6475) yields 0.01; 16.9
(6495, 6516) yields 0.03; 17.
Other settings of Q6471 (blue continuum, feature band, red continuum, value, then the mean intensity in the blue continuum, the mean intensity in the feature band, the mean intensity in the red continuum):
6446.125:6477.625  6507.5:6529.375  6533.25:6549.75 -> -0.31 angstrom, 16.8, 17.7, 17.7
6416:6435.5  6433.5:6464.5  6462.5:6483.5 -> 0.55 angstrom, 16.8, 16.5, 16.9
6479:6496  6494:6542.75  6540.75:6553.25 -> -1.01 angstrom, 16.5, 17.4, 17.6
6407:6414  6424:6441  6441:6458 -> -0.46 angstrom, 16.7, 16.8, 16.2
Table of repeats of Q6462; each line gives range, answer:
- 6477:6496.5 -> 17.63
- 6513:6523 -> 18.57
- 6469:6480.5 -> 17.05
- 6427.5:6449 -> 17.98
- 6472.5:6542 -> 19.34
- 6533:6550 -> 19.08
